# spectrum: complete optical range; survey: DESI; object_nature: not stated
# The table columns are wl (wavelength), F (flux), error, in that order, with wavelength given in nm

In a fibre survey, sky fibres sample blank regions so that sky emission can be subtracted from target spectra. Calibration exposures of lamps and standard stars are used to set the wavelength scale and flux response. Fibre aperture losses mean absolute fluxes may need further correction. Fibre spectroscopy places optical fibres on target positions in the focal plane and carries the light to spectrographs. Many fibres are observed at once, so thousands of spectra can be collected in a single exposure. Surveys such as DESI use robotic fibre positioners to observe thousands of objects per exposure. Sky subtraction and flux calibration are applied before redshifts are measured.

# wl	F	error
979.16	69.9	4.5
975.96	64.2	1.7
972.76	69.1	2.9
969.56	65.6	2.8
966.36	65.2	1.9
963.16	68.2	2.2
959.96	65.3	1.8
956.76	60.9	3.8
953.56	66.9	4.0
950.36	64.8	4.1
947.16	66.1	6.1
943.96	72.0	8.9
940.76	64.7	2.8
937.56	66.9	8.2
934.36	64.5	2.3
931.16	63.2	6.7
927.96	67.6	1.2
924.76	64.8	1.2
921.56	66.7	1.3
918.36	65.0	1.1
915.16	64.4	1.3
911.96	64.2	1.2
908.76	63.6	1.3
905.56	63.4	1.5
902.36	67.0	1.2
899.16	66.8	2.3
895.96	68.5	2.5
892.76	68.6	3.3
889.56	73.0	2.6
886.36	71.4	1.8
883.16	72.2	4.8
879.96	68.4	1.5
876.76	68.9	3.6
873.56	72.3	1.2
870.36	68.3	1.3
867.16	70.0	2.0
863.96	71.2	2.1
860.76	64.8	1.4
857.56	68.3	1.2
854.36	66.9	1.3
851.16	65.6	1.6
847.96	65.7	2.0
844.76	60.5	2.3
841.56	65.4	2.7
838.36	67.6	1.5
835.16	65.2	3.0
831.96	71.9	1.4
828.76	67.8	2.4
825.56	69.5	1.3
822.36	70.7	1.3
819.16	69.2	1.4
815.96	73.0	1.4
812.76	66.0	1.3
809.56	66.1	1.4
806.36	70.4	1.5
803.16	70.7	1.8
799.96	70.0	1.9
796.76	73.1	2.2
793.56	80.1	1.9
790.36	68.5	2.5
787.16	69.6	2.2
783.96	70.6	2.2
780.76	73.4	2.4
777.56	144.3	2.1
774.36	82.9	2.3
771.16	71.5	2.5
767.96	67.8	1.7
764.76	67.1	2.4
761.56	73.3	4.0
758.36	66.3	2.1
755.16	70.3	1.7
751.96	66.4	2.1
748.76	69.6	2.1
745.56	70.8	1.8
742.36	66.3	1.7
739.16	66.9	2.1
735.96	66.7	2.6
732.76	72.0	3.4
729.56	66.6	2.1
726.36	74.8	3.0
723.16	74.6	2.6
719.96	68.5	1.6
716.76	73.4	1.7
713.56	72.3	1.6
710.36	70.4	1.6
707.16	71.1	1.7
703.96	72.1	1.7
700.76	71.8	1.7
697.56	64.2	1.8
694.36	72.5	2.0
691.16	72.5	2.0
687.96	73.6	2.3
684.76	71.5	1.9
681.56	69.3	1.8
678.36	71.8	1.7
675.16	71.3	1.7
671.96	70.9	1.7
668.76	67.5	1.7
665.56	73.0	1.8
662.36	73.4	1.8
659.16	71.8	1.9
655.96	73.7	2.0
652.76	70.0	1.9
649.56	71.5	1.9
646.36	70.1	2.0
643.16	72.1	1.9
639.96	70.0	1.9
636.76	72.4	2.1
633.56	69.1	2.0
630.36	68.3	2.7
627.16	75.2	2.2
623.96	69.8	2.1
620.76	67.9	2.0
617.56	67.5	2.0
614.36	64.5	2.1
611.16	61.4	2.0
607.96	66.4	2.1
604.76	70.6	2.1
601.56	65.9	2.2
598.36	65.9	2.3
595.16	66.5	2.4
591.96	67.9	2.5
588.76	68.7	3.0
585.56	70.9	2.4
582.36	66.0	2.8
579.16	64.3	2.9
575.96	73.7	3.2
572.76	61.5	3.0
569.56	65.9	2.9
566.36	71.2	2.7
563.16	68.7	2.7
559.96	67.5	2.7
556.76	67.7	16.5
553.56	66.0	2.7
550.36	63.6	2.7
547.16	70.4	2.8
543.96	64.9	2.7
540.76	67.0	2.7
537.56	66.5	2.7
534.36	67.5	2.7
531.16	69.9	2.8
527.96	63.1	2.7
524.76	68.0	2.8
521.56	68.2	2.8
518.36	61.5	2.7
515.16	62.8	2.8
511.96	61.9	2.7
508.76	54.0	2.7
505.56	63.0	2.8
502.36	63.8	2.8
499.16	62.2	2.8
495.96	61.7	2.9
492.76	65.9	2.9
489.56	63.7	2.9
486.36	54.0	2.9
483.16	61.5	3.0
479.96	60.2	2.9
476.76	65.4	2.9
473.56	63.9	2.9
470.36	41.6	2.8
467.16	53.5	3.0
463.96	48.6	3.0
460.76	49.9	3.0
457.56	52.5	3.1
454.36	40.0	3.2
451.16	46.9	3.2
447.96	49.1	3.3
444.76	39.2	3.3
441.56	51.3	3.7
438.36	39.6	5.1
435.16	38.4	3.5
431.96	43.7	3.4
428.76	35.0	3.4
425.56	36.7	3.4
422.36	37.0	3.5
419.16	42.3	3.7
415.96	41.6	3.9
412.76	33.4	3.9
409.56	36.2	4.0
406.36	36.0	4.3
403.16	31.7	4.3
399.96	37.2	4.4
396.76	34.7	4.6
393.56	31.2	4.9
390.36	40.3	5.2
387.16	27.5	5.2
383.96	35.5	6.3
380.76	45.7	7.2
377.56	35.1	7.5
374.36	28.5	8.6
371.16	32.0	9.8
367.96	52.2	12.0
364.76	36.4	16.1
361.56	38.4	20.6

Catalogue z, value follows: 0.183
